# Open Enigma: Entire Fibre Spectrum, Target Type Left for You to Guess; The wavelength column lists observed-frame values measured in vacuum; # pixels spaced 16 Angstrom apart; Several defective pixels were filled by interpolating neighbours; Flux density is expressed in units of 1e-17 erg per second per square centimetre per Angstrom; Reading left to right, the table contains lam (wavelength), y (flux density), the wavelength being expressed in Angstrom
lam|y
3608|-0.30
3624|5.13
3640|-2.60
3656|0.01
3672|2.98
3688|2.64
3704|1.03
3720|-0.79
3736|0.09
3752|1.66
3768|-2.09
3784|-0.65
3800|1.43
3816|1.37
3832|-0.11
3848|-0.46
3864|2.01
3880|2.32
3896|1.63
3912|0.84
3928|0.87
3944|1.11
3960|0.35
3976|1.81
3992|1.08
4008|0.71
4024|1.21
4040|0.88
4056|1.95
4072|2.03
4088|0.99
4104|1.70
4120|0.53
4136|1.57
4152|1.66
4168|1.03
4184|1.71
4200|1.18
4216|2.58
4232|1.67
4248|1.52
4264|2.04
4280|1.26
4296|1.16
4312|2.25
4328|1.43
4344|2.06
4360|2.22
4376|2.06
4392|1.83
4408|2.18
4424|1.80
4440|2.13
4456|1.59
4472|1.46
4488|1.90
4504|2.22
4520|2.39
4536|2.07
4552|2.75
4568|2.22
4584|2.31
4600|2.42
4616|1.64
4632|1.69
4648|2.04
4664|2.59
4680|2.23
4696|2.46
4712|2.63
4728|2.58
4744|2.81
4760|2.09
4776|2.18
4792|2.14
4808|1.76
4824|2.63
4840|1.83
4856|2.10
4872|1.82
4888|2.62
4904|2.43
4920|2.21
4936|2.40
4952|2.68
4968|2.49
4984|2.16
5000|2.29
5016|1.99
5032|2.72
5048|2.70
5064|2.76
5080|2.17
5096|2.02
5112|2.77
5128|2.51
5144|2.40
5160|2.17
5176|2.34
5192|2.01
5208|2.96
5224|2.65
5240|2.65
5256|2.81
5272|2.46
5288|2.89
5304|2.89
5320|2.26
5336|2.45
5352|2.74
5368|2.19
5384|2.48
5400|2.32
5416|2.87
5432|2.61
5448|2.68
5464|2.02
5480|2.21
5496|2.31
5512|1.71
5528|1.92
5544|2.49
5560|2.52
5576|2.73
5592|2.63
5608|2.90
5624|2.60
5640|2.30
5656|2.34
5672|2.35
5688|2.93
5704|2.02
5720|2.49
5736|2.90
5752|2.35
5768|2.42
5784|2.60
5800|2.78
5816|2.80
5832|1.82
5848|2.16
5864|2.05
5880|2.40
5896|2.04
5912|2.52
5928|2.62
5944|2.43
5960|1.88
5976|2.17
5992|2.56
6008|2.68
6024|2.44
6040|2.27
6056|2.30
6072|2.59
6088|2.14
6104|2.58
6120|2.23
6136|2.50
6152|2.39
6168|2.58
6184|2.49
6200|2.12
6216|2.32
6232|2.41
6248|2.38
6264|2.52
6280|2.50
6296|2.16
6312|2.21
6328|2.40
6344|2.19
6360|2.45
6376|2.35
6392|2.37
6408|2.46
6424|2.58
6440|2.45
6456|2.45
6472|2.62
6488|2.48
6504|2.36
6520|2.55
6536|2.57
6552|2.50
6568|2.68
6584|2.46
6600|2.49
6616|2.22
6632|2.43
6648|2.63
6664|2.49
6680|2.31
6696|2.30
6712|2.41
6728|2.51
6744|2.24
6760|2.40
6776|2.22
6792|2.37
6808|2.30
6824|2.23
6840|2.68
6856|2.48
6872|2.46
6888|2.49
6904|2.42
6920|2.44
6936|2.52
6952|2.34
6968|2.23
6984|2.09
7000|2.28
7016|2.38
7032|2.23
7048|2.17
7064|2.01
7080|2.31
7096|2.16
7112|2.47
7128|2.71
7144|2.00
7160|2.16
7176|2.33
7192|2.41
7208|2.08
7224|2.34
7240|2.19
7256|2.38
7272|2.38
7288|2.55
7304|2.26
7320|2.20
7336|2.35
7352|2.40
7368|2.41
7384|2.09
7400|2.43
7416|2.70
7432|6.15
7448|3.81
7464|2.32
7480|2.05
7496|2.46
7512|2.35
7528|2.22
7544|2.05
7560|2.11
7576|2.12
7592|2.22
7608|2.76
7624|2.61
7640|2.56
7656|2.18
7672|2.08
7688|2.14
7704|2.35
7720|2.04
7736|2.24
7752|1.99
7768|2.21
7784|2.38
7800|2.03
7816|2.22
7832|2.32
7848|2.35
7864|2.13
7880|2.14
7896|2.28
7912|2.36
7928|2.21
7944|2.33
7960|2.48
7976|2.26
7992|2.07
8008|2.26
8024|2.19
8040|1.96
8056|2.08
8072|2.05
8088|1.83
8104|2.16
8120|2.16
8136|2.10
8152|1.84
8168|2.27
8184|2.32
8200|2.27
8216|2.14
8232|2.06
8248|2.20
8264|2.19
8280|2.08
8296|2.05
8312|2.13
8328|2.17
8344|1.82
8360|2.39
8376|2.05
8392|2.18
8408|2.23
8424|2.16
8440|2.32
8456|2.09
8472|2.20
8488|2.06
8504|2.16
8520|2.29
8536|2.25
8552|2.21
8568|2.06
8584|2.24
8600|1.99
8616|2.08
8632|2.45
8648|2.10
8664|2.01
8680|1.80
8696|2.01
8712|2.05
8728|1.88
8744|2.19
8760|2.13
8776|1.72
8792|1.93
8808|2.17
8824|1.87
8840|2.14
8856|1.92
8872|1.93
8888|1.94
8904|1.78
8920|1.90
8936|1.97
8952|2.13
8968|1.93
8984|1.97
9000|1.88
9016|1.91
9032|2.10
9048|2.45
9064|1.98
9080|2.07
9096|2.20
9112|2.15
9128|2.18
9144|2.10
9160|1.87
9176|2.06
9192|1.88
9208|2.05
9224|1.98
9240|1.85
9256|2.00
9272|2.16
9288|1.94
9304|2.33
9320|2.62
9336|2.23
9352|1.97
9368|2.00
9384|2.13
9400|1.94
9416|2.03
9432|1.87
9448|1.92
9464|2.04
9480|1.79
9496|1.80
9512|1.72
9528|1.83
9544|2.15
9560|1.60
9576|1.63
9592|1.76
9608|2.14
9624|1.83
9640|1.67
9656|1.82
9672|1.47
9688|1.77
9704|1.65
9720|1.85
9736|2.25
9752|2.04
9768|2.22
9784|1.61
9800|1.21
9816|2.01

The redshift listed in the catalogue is 0.13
